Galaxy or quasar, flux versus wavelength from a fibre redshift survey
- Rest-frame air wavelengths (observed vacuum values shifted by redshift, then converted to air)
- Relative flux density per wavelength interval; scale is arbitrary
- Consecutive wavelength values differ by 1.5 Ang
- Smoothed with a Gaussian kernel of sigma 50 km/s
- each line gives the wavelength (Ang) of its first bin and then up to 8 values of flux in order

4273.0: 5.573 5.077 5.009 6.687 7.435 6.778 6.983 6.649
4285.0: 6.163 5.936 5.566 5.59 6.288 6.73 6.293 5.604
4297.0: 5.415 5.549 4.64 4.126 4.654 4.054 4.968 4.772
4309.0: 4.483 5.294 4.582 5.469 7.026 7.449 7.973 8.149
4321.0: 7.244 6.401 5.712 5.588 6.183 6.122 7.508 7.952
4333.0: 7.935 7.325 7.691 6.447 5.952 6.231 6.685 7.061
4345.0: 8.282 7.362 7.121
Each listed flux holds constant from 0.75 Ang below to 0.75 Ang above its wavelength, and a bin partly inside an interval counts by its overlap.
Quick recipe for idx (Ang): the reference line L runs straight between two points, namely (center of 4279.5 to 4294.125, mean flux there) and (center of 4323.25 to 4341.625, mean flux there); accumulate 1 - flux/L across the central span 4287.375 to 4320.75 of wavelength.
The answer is 4.0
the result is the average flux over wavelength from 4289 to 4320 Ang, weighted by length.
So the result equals 5.65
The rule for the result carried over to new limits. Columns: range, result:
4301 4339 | 6.21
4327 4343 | 6.95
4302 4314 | 4.76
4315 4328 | 6.83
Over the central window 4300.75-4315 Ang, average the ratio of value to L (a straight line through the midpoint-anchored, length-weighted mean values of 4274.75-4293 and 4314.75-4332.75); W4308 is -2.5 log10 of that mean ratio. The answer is 0.35 mag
